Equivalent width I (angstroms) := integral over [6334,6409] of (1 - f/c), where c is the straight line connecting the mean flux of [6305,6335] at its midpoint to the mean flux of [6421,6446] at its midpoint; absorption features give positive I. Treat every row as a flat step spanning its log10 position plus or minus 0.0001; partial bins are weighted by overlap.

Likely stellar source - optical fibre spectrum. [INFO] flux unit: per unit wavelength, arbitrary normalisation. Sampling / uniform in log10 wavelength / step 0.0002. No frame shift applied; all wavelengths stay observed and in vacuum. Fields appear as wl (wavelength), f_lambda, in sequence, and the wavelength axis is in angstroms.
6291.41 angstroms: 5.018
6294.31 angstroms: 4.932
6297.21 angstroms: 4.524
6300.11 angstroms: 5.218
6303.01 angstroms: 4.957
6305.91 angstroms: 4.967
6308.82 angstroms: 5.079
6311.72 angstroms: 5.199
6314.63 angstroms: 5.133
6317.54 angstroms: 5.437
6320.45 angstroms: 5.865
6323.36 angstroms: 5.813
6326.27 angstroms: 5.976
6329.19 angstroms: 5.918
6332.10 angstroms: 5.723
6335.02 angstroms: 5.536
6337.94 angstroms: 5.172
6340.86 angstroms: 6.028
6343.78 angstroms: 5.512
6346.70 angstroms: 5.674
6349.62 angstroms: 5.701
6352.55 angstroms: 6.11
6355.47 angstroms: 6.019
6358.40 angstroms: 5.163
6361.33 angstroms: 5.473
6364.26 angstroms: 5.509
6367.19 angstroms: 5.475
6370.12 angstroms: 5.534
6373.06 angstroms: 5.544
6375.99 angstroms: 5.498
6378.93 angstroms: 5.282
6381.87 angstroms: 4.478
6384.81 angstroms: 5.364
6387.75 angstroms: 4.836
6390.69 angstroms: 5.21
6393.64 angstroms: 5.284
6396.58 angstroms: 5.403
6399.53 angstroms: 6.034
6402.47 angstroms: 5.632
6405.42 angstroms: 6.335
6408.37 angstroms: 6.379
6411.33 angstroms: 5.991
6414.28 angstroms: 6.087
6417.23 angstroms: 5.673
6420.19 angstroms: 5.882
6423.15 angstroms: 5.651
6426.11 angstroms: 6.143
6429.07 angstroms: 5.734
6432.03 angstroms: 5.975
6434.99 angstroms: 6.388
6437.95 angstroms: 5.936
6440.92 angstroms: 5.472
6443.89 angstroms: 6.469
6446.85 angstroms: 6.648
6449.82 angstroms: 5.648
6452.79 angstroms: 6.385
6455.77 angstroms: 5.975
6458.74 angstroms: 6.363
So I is 2.6 angstroms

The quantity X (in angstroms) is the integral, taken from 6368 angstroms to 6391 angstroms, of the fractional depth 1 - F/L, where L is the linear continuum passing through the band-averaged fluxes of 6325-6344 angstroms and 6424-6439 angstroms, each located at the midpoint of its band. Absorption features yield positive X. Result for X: 2.5 angstroms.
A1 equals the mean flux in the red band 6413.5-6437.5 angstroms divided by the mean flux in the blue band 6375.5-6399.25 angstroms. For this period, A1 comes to 1.14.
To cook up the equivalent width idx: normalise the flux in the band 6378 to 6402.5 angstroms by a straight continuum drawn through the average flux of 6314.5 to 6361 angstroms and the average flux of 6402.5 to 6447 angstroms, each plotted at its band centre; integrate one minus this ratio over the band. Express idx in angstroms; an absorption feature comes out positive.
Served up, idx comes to 2.6 angstroms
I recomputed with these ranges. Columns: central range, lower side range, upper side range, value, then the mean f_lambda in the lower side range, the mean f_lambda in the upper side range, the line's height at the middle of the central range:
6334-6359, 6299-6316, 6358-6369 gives -1.62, 5.09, 5.43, 5.33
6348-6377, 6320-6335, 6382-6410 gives 0.43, 5.83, 5.56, 5.69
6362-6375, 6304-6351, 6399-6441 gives 0.49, 5.54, 5.97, 5.73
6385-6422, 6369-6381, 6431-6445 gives -0.11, 5.41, 6.04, 5.69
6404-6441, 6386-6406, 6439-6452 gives -1.21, 5.5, 6.07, 5.81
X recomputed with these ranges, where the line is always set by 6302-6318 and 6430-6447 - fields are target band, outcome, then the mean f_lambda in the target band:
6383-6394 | 1.11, 5.14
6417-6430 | 0.32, 5.83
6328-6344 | -1.03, 5.65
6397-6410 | -0.46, 6.04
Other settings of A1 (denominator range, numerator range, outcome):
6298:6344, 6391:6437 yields 1.08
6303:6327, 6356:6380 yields 1.01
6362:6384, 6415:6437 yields 1.11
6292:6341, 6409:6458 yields 1.12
